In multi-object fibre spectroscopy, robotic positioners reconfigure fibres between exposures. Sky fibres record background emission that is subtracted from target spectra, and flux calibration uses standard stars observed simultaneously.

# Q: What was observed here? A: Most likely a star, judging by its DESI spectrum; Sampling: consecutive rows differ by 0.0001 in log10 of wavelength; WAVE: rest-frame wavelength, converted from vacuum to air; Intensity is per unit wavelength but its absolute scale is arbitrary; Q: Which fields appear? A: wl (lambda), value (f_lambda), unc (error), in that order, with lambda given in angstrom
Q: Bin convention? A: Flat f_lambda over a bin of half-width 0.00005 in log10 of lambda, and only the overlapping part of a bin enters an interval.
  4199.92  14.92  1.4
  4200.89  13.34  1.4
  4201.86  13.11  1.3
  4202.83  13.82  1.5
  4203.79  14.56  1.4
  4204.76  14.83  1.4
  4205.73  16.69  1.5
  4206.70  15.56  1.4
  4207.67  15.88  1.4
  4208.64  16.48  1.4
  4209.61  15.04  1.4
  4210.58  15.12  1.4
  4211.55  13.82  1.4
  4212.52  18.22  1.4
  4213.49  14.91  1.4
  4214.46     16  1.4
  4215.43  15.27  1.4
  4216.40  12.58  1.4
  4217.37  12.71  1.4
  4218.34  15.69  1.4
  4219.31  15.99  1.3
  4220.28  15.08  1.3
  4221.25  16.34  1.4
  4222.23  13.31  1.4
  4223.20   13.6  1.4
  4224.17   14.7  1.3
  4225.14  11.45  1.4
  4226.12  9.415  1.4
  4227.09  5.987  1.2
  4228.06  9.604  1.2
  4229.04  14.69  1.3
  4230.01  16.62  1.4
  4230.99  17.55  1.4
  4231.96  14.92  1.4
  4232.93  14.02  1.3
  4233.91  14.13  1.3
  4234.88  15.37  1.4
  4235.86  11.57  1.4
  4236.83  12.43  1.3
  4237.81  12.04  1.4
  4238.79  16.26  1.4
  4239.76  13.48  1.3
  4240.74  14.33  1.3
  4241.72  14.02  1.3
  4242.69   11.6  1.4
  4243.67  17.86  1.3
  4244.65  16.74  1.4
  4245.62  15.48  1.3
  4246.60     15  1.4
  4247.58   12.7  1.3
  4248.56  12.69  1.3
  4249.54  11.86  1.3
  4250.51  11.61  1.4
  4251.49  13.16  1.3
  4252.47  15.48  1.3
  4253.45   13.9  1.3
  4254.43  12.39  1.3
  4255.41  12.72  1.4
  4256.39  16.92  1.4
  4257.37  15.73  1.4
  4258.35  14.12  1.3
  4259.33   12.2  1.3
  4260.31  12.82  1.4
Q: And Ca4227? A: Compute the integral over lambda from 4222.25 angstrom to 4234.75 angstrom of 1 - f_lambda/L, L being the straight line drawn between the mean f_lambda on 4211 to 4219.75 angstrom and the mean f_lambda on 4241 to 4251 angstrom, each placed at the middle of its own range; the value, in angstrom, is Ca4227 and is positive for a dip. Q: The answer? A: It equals 1.2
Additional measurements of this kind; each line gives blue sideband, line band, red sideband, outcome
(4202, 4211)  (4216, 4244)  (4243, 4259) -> 1.9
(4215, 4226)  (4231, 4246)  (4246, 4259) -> -0.6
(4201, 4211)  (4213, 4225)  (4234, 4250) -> 0.1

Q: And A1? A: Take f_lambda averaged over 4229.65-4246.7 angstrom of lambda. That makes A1 14.6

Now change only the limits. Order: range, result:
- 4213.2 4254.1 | 13.9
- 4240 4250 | 14.2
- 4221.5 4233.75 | 13.1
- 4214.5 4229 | 13.1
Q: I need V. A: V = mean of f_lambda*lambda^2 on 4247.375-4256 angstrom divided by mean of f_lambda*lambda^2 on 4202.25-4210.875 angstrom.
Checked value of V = 0.9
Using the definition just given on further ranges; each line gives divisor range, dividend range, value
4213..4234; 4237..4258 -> 1.03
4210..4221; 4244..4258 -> 0.95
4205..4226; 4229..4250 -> 0.97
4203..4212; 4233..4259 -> 0.93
